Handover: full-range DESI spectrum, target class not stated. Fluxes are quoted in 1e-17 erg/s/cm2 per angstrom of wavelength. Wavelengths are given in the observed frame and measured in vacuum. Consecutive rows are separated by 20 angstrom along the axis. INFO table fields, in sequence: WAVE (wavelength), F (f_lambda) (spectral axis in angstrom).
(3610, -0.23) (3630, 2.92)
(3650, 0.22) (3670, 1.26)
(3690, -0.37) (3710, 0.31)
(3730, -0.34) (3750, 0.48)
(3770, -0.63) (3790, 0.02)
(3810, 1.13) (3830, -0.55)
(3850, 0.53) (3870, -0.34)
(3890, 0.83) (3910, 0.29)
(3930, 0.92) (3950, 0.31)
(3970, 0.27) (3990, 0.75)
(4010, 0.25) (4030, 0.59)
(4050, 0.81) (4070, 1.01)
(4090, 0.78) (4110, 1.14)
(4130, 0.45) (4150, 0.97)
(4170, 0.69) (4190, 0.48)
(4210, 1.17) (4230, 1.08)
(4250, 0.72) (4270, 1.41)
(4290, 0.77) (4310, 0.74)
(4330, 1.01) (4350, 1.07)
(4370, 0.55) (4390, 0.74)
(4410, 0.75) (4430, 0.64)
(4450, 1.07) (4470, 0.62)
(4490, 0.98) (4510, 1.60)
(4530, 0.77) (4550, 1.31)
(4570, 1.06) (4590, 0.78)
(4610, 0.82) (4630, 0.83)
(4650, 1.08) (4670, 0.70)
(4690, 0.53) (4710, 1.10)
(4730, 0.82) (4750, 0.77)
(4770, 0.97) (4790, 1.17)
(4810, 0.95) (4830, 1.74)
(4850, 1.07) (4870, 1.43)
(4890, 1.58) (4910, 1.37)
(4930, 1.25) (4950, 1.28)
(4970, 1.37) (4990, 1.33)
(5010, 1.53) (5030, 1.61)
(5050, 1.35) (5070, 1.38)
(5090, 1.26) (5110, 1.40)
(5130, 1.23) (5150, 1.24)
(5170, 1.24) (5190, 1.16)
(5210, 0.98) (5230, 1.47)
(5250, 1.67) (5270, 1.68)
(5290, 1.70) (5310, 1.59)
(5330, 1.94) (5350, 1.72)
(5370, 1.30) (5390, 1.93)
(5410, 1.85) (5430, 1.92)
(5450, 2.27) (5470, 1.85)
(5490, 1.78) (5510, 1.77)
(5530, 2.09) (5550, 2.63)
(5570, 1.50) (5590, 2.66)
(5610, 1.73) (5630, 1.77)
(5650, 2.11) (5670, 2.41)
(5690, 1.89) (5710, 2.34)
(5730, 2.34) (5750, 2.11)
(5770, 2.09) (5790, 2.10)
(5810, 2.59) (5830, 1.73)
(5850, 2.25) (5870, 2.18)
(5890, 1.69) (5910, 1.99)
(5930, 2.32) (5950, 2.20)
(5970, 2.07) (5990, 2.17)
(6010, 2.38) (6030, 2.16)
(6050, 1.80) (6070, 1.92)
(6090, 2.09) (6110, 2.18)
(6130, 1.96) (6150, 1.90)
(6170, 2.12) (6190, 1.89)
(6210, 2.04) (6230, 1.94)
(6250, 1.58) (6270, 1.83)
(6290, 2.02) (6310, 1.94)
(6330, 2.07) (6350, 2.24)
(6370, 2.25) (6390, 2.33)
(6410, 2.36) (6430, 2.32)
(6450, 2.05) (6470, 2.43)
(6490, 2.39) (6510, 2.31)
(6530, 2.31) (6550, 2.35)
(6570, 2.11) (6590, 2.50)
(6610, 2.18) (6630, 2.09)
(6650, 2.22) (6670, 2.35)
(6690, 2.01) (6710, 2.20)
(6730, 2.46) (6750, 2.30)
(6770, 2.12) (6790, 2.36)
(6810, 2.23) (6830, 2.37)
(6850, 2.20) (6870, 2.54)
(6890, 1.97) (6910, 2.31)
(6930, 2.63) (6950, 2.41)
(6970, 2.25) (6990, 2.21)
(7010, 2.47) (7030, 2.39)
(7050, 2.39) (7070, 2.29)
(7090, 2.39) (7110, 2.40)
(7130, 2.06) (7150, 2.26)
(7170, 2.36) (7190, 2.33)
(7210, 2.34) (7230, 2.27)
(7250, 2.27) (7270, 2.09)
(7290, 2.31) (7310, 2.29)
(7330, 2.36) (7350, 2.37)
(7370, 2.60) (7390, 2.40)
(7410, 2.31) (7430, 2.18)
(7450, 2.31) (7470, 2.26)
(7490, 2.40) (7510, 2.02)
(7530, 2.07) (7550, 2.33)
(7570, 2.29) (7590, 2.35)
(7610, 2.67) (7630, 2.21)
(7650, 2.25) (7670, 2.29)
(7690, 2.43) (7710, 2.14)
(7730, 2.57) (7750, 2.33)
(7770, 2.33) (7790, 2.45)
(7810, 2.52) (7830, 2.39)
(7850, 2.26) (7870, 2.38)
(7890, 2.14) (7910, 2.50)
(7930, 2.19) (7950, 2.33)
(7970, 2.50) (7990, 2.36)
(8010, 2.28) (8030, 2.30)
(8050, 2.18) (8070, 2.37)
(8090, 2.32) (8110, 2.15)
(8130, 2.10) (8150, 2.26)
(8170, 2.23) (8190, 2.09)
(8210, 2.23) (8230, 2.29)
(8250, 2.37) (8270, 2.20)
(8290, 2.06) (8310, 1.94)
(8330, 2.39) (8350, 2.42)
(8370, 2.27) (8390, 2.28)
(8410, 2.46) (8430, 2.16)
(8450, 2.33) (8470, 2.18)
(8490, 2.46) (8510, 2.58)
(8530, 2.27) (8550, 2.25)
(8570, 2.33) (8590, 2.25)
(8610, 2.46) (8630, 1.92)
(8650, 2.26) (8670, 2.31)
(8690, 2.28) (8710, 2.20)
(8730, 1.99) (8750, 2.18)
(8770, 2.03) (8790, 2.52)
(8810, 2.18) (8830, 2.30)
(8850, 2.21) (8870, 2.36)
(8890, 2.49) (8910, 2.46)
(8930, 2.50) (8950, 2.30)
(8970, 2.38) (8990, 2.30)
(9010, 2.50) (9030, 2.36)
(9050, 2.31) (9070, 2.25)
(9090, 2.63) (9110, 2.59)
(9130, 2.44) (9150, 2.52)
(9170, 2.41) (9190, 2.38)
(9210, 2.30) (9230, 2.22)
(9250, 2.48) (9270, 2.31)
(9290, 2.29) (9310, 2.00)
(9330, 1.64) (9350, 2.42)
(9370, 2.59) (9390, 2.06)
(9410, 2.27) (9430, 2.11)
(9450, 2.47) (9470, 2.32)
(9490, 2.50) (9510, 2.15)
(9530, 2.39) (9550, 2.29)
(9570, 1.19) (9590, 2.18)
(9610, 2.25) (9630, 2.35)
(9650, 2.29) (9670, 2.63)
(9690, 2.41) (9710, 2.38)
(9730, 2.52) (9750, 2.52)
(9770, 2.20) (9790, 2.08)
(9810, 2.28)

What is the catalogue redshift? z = 0.21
